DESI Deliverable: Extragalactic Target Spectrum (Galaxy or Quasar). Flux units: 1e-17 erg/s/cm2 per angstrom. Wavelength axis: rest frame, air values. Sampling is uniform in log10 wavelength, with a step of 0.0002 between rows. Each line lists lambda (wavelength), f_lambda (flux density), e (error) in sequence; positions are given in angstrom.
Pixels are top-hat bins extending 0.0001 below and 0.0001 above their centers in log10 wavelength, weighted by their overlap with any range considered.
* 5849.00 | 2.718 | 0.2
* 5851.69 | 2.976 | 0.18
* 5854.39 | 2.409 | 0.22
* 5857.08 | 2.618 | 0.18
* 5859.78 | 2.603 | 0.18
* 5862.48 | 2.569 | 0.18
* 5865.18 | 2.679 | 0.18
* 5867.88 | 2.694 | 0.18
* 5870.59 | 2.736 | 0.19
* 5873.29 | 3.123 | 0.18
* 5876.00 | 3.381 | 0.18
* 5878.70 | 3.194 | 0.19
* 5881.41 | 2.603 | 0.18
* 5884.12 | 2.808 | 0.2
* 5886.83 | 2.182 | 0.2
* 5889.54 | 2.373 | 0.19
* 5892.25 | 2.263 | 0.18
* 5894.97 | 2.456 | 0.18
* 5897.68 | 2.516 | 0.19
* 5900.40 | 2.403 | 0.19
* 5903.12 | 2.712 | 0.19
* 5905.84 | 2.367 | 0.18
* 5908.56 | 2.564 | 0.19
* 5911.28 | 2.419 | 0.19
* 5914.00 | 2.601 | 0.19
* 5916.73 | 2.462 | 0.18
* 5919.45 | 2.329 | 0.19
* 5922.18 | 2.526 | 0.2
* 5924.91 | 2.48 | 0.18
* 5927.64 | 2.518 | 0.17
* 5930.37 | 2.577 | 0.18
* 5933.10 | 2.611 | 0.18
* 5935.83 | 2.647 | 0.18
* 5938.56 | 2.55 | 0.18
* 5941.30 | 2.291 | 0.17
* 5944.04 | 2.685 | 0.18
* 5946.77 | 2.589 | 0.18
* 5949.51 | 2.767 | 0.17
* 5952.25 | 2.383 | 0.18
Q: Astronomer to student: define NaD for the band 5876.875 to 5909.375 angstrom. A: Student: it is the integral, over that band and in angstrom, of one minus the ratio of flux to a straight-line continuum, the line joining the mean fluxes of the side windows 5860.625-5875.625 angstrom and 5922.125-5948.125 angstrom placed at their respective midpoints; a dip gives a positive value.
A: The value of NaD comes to 1.9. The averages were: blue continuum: 2.79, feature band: 2.55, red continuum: 2.55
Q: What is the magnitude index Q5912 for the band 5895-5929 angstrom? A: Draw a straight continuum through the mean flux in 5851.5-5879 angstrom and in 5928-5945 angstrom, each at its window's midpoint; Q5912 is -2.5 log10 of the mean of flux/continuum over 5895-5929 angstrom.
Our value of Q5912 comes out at 0.06 mag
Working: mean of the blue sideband 2.8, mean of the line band 2.49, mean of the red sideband 2.55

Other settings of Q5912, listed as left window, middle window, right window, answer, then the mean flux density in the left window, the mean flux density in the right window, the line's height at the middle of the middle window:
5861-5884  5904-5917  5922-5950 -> 0.08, 2.87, 2.56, 2.69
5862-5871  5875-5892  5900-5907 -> -0.05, 2.67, 2.51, 2.6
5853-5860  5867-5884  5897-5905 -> -0.17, 2.54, 2.53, 2.53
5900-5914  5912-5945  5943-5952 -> 0.03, 2.51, 2.65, 2.58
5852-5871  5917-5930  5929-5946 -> 0.04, 2.63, 2.56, 2.57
